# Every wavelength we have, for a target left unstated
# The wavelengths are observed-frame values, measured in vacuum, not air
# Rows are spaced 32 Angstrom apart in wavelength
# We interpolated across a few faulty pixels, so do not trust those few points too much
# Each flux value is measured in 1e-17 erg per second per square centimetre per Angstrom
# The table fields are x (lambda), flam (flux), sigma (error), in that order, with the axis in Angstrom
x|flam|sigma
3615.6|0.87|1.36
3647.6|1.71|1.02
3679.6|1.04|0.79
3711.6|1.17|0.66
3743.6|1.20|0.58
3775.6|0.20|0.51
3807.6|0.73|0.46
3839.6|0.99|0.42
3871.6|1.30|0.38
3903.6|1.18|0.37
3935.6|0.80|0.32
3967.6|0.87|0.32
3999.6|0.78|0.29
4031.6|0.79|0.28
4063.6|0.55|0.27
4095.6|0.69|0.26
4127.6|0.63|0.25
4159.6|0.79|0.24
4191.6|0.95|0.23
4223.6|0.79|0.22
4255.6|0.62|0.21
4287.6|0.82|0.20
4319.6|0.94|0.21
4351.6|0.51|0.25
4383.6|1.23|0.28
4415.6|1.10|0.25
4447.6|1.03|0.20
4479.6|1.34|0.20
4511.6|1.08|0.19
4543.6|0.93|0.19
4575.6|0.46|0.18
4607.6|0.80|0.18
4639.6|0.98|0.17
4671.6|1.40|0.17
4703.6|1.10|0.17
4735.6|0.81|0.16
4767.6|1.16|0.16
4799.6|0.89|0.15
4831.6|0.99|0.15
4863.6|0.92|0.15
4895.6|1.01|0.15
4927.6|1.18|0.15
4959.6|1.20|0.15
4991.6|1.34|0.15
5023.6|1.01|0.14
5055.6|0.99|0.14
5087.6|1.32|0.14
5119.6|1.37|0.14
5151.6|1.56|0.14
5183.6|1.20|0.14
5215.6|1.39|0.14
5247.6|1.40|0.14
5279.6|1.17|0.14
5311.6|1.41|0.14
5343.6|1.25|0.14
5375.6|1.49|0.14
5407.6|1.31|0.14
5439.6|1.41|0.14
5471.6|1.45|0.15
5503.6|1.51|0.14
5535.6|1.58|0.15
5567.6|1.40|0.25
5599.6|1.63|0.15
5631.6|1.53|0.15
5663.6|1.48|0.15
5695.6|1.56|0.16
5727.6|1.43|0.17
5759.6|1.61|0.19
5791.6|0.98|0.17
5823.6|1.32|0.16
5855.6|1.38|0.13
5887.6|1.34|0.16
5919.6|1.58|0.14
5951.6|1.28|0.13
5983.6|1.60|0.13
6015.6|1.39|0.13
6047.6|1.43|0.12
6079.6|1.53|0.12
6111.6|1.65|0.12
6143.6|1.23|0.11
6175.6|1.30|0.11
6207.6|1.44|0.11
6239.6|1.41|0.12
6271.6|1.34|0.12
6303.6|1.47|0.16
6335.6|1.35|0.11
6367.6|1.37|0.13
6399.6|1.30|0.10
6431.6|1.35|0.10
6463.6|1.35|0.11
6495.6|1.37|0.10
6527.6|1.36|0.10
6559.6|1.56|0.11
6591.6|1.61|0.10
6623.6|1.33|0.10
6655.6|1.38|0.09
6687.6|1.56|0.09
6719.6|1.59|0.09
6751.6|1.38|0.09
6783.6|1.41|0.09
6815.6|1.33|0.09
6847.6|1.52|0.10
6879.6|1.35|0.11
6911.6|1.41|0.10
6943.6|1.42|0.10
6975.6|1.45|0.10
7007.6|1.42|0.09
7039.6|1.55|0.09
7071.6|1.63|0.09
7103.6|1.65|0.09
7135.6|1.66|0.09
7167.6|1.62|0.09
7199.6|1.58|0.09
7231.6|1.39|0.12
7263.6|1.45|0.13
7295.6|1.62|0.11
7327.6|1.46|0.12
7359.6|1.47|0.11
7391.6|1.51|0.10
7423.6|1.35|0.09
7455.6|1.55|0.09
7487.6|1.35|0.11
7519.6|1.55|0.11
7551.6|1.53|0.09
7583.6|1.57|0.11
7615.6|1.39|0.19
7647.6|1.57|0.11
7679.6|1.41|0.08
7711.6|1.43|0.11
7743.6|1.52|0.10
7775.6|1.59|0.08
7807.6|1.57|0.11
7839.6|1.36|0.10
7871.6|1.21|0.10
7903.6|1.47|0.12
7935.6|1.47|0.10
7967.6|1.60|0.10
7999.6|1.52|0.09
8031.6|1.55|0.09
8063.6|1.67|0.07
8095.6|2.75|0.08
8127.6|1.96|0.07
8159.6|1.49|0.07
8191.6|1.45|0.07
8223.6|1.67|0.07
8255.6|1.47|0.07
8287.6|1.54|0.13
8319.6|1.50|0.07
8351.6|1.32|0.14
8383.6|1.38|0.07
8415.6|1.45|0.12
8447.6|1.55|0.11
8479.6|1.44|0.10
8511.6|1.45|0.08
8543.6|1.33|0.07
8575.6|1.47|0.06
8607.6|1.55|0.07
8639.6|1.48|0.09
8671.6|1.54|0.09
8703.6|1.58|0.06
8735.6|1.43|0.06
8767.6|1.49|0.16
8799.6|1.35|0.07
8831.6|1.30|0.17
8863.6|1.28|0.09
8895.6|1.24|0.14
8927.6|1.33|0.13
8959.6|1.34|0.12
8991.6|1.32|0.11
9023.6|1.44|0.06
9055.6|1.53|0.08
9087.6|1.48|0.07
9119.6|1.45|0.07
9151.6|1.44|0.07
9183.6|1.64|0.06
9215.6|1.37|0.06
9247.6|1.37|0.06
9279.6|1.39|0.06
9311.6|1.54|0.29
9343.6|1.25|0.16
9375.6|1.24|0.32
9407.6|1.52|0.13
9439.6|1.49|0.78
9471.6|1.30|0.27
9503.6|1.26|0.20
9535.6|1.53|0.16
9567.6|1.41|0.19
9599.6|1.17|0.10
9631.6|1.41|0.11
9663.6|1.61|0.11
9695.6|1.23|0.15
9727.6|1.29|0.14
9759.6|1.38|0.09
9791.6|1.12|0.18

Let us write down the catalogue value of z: 0.233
